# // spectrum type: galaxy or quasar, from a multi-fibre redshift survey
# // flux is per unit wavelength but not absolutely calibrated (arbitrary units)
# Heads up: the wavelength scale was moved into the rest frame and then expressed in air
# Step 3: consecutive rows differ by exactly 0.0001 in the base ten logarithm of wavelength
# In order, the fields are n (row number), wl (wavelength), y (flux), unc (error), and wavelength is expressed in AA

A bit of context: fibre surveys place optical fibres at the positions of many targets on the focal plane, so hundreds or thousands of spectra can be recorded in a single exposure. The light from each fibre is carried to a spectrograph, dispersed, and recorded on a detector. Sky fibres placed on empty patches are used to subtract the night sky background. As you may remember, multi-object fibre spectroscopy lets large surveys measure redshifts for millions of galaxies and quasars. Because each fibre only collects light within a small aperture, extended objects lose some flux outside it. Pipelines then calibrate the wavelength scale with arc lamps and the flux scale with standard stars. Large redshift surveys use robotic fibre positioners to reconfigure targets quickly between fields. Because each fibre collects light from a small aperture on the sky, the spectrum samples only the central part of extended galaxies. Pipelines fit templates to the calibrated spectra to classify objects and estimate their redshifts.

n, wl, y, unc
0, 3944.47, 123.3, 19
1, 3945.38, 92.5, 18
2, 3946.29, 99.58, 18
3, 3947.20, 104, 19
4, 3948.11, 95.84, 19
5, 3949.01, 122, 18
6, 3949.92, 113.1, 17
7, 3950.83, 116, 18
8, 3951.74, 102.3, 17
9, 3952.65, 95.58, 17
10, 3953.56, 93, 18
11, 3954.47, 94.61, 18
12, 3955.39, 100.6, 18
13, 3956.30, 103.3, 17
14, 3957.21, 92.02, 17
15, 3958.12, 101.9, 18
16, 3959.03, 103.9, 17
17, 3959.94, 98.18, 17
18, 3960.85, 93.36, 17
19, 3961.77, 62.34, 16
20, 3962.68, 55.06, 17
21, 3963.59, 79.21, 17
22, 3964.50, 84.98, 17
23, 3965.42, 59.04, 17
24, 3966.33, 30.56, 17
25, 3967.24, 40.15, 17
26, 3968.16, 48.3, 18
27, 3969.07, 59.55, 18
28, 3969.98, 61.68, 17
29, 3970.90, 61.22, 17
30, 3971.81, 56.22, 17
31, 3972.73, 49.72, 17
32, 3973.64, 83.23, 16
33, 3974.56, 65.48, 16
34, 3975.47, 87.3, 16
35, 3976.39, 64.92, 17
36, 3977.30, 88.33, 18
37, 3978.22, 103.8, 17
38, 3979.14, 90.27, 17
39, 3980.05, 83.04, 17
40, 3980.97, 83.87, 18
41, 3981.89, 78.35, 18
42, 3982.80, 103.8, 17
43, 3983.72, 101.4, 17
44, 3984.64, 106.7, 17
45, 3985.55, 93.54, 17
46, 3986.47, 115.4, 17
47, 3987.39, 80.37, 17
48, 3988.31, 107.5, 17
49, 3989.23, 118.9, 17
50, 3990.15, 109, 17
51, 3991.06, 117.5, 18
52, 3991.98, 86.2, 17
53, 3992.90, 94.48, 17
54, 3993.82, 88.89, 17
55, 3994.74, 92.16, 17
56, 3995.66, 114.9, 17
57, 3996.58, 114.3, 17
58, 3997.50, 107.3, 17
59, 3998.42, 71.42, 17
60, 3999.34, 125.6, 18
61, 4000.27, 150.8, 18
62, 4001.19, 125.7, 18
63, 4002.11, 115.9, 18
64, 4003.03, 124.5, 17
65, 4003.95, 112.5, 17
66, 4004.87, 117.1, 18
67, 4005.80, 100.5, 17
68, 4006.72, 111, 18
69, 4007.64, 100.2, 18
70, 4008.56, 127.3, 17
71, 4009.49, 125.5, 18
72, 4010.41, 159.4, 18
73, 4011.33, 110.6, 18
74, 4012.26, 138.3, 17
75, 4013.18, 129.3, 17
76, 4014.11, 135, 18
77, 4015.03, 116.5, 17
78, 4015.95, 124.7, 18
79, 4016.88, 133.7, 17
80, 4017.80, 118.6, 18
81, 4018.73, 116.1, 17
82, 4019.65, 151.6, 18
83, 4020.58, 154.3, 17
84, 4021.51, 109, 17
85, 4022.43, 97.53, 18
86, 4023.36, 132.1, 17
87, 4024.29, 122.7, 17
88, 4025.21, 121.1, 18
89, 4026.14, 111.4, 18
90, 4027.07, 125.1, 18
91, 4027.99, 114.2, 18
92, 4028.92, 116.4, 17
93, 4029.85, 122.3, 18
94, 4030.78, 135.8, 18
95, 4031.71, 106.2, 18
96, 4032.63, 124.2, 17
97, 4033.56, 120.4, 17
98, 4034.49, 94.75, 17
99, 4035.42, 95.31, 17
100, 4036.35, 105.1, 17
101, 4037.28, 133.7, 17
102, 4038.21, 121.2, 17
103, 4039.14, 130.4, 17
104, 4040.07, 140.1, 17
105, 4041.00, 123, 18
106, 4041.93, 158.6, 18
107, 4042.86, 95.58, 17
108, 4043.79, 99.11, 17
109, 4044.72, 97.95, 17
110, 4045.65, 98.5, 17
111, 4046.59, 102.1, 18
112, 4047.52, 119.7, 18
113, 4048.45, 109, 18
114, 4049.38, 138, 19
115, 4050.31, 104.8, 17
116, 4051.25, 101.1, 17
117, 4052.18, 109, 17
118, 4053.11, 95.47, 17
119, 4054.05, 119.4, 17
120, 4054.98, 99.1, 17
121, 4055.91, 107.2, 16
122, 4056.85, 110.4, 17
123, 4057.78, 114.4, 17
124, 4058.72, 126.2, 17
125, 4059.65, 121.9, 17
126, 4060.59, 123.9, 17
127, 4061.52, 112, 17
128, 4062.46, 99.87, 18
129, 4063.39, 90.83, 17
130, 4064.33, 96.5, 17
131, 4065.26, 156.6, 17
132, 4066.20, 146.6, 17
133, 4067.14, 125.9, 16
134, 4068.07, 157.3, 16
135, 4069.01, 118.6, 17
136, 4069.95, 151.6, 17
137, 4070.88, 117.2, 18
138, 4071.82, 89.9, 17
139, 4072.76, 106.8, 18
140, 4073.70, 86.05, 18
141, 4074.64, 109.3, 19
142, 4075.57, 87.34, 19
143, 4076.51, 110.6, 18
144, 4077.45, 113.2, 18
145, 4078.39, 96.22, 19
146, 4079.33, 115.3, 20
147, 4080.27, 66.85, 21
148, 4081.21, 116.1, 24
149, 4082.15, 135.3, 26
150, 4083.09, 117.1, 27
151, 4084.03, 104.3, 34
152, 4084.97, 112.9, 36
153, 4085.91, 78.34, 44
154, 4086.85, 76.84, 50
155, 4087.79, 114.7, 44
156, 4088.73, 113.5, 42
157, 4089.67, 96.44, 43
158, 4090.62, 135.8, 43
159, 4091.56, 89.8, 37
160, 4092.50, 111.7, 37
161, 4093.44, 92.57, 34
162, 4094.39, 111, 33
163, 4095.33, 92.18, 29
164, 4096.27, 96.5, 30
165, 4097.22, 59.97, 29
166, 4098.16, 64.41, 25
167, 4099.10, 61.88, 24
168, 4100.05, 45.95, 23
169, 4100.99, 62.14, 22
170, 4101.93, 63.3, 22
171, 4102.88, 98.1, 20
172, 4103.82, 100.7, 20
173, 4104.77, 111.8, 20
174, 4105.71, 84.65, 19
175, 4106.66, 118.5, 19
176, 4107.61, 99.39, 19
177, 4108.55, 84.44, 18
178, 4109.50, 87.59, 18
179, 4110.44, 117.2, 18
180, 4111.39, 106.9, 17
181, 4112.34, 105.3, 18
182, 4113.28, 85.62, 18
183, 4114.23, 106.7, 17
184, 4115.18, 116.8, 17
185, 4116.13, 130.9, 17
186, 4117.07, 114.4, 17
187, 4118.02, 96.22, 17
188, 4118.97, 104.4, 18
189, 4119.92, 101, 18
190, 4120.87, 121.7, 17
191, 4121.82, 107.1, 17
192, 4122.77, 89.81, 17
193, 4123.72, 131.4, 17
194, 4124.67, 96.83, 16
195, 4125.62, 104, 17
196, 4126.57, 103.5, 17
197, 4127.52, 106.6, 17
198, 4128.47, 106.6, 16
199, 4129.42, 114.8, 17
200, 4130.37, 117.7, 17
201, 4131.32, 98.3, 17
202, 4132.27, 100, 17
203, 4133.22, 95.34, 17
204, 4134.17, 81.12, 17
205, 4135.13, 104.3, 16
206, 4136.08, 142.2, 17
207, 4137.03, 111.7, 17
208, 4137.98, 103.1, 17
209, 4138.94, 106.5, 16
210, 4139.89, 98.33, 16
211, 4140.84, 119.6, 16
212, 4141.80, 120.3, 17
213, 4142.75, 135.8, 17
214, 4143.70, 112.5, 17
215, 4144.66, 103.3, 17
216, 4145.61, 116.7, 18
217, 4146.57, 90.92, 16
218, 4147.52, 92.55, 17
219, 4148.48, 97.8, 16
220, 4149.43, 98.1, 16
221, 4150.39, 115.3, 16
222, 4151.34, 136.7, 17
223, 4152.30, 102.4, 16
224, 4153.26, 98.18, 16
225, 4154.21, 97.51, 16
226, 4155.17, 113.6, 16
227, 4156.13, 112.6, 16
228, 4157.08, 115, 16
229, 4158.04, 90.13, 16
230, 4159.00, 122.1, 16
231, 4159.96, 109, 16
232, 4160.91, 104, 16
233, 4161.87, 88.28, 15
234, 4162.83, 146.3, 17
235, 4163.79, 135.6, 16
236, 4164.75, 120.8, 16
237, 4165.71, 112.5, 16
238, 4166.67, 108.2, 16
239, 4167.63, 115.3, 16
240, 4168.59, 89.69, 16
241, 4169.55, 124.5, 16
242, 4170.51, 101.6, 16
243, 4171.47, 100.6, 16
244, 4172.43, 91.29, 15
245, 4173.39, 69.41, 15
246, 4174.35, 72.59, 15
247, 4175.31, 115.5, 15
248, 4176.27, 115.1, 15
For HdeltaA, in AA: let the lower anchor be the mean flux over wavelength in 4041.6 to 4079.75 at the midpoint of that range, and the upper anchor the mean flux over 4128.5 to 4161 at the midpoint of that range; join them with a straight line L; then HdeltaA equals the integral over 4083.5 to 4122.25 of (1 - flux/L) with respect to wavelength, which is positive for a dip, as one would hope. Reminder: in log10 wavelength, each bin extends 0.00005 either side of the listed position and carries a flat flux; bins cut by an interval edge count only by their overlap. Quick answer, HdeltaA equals 4.7 AA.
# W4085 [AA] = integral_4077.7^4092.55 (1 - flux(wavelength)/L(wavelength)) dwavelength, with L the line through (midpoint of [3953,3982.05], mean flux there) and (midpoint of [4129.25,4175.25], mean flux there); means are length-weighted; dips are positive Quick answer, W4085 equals -1.3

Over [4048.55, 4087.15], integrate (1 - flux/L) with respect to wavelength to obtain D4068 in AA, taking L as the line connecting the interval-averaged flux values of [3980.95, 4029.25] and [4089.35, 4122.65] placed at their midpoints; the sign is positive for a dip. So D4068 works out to -3.0 AA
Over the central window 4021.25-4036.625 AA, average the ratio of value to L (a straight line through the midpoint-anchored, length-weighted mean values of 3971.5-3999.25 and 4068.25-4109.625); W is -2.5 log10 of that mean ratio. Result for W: -0.21 mag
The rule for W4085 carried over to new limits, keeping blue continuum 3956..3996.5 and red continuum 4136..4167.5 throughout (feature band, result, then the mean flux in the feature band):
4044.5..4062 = -2.76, 111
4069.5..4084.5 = -1.20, 108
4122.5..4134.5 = 0.39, 104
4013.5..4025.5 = -4.59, 126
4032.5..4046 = -3.14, 116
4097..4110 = 2.72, 82.2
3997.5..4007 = -2.89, 115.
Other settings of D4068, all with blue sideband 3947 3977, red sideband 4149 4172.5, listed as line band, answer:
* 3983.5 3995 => -2.2 AA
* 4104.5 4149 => -0.5 AA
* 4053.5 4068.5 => -3.7 AA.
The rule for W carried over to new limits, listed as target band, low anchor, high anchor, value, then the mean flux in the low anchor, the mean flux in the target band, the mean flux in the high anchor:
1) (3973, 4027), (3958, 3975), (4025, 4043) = -0.172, 67.4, 110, 120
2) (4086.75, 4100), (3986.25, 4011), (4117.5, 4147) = 0.172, 112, 93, 108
